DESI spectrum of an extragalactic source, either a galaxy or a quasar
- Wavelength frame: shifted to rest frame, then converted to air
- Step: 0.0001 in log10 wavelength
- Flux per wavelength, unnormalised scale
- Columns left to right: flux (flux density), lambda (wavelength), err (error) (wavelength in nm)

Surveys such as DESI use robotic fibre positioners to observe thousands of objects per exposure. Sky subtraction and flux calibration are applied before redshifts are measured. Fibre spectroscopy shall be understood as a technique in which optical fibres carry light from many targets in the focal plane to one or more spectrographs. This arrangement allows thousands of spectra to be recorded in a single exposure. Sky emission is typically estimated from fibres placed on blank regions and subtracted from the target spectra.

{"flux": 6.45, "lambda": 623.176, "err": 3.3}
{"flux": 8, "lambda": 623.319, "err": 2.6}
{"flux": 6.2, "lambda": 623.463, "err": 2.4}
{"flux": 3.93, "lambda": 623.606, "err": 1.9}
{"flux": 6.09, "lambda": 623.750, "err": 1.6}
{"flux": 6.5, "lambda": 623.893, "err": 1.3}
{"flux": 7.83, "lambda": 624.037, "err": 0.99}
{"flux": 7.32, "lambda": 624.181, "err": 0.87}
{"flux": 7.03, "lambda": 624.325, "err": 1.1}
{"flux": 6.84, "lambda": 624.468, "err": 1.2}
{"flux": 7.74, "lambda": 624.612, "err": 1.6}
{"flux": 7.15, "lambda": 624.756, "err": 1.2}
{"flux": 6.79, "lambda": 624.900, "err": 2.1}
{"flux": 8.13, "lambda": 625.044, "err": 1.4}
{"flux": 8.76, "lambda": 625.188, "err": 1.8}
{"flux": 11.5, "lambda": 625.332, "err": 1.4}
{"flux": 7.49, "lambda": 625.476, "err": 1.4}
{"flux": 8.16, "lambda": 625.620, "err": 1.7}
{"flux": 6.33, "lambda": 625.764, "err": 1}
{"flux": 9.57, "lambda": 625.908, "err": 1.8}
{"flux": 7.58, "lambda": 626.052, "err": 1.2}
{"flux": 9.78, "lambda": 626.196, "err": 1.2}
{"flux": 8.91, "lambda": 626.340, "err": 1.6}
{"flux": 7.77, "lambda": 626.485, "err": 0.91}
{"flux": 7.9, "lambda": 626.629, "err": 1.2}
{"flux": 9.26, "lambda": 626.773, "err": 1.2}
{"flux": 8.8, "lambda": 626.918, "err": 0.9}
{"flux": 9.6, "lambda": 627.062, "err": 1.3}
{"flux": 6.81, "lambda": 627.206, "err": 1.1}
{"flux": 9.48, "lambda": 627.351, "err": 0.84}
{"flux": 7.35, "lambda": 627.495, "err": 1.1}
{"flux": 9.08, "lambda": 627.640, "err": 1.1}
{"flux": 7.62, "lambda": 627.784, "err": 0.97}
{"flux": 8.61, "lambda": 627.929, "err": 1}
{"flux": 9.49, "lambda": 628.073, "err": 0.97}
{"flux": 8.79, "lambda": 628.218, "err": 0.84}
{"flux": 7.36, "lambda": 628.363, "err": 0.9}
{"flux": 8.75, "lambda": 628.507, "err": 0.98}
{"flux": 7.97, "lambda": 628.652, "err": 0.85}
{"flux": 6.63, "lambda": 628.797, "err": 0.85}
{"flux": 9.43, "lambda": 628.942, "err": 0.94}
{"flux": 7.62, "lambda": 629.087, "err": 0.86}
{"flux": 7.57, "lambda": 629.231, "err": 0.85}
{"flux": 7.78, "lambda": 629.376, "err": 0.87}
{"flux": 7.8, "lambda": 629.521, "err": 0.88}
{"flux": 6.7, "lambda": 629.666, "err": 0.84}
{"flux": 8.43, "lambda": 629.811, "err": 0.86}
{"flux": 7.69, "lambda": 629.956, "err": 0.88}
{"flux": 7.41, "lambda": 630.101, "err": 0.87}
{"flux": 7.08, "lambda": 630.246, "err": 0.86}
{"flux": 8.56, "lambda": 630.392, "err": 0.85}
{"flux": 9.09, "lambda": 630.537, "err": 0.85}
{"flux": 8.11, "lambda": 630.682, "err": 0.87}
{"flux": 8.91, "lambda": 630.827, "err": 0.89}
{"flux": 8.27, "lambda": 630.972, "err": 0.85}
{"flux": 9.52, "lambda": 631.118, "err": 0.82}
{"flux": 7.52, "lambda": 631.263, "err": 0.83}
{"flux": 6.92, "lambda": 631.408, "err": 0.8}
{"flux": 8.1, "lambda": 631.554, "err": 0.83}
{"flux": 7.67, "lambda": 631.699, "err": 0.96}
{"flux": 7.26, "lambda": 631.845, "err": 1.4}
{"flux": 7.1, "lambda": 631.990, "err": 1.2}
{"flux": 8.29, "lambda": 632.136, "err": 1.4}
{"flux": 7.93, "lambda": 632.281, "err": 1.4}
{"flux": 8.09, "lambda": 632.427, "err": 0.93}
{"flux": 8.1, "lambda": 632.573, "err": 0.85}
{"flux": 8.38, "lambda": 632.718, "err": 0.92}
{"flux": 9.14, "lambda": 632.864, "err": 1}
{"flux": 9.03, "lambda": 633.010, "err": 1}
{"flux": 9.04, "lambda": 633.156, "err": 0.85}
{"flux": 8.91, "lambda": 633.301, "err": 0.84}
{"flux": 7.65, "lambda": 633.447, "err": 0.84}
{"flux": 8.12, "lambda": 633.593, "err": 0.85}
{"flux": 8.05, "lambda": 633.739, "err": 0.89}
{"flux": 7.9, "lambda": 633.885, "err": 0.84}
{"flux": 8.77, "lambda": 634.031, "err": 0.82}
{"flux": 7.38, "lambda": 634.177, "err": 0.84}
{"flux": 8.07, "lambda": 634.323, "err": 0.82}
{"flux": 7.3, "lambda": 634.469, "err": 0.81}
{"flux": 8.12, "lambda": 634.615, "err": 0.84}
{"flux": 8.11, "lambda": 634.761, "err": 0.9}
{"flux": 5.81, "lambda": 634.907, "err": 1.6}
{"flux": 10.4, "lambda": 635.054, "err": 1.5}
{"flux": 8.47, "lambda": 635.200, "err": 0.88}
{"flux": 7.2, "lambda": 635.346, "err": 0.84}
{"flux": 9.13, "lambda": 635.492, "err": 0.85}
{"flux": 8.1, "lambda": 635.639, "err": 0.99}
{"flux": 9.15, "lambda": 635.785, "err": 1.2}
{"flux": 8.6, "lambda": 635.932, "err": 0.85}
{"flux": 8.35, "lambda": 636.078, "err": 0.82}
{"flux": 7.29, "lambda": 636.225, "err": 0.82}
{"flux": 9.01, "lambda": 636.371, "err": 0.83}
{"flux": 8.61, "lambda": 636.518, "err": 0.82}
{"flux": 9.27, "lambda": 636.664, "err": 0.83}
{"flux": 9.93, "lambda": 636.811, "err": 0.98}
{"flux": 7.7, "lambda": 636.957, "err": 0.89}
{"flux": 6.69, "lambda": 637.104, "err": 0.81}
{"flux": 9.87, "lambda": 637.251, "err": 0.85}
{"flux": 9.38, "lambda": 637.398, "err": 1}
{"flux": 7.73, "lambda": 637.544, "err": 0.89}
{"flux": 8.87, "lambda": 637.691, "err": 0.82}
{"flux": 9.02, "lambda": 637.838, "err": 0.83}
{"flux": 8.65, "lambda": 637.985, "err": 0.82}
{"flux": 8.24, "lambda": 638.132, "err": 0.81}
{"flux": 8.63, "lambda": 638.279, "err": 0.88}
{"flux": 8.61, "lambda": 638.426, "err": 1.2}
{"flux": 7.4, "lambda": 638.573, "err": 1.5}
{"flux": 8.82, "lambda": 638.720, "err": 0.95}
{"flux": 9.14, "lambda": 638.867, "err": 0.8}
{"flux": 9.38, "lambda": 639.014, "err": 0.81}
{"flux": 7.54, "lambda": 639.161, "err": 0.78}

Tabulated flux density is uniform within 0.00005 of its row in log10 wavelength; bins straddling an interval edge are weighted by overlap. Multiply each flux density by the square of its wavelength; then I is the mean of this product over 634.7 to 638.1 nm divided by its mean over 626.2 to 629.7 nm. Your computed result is 1.1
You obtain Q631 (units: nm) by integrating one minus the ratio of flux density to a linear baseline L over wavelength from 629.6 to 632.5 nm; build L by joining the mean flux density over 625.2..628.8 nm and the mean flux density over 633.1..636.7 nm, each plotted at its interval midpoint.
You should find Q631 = 0.15 nm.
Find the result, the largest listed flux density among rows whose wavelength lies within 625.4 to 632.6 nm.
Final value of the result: 9.78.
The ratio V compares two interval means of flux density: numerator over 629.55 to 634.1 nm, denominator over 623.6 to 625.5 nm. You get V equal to 1.09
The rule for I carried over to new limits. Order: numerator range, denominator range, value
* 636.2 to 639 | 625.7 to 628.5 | 1.05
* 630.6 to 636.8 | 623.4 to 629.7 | 1.06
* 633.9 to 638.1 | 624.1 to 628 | 1.06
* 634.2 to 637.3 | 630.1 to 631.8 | 1.04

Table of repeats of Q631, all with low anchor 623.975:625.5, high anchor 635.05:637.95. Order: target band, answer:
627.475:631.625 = 0.05 nm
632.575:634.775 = 0.04 nm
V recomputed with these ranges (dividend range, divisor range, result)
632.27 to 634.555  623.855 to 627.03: 1.02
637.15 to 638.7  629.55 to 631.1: 1.07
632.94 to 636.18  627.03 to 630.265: 1.03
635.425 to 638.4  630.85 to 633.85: 1.05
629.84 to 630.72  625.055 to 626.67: 0.94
